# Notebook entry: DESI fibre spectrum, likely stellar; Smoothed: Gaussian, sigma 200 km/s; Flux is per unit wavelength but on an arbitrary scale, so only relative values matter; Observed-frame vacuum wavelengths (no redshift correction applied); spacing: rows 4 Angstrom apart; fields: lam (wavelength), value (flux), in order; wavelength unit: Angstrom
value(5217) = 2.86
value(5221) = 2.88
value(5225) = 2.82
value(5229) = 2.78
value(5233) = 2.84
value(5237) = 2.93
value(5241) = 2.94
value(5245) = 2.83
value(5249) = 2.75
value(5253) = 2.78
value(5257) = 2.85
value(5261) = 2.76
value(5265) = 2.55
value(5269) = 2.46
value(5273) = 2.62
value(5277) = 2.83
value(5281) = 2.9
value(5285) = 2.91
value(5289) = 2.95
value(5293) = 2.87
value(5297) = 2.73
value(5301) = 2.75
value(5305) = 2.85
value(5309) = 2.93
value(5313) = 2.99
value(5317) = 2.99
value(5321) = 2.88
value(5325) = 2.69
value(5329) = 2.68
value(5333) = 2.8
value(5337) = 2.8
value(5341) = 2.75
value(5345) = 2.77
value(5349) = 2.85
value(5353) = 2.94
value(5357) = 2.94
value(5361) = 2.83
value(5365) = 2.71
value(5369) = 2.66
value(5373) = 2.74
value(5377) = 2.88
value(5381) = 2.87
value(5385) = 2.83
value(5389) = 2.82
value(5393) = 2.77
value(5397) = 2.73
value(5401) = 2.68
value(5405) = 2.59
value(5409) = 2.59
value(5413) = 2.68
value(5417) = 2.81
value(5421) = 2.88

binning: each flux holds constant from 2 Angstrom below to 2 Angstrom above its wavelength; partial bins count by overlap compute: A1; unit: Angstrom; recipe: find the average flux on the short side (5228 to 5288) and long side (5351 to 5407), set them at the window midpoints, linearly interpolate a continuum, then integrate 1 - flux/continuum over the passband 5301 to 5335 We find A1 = -0.74 Angstrom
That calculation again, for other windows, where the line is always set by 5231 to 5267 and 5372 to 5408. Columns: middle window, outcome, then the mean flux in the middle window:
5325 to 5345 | 0.19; 2.75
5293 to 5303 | 0.08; 2.77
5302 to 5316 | -0.65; 2.92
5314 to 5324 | -0.48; 2.92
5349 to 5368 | -0.49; 2.84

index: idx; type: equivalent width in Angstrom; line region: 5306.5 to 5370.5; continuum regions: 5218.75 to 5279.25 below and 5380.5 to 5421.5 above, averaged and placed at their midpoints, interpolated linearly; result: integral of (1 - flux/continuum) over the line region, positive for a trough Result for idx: -1.7 Angstrom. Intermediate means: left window 2.78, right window 2.74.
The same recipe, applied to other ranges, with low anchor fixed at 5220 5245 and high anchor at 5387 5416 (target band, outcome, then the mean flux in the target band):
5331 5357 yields -0.70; 2.83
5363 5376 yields 0.06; 2.72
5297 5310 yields -0.12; 2.82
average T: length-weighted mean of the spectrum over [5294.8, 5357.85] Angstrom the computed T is 2.83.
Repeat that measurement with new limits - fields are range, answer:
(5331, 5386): 2.81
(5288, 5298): 2.85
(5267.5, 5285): 2.73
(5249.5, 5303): 2.77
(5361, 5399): 2.78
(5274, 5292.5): 2.88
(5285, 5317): 2.88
